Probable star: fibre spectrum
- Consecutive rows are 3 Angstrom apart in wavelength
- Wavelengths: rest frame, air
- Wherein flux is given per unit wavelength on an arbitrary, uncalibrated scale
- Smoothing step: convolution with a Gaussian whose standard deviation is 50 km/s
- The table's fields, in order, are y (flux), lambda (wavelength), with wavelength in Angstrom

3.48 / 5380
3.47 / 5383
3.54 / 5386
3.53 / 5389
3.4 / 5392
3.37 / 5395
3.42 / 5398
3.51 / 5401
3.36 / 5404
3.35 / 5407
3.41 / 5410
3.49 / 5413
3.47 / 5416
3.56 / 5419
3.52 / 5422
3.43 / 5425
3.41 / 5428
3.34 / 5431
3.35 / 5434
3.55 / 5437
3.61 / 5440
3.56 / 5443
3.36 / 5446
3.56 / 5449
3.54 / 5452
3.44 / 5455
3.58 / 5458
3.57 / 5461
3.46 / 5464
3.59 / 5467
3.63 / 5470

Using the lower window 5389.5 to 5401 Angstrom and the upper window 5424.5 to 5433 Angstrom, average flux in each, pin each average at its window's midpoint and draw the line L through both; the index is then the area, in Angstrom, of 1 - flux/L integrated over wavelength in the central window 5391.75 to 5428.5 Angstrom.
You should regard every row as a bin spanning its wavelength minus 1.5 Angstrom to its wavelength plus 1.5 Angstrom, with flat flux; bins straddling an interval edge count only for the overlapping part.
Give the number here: -0.4 Angstrom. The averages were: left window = 3.42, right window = 3.39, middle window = 3.44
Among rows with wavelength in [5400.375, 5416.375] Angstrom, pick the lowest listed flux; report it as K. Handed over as 3.35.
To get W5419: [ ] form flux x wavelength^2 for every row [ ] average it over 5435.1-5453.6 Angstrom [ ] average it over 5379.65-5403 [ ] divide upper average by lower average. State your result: 1.0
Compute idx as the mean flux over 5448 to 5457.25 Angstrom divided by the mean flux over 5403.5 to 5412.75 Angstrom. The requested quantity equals 1.04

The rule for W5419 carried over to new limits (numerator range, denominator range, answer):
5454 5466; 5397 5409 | 1.05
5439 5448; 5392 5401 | 1.04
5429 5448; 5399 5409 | 1.03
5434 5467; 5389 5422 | 1.04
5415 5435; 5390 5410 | 1.02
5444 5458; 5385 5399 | 1.03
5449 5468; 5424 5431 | 1.05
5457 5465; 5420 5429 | 1.04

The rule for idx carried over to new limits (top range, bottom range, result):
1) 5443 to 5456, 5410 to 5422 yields 1.00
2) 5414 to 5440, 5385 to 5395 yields 1.00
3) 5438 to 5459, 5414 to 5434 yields 1.02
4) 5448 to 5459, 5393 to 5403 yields 1.03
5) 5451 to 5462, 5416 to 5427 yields 1.01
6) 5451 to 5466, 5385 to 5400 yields 1.02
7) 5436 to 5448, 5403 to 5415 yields 1.03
